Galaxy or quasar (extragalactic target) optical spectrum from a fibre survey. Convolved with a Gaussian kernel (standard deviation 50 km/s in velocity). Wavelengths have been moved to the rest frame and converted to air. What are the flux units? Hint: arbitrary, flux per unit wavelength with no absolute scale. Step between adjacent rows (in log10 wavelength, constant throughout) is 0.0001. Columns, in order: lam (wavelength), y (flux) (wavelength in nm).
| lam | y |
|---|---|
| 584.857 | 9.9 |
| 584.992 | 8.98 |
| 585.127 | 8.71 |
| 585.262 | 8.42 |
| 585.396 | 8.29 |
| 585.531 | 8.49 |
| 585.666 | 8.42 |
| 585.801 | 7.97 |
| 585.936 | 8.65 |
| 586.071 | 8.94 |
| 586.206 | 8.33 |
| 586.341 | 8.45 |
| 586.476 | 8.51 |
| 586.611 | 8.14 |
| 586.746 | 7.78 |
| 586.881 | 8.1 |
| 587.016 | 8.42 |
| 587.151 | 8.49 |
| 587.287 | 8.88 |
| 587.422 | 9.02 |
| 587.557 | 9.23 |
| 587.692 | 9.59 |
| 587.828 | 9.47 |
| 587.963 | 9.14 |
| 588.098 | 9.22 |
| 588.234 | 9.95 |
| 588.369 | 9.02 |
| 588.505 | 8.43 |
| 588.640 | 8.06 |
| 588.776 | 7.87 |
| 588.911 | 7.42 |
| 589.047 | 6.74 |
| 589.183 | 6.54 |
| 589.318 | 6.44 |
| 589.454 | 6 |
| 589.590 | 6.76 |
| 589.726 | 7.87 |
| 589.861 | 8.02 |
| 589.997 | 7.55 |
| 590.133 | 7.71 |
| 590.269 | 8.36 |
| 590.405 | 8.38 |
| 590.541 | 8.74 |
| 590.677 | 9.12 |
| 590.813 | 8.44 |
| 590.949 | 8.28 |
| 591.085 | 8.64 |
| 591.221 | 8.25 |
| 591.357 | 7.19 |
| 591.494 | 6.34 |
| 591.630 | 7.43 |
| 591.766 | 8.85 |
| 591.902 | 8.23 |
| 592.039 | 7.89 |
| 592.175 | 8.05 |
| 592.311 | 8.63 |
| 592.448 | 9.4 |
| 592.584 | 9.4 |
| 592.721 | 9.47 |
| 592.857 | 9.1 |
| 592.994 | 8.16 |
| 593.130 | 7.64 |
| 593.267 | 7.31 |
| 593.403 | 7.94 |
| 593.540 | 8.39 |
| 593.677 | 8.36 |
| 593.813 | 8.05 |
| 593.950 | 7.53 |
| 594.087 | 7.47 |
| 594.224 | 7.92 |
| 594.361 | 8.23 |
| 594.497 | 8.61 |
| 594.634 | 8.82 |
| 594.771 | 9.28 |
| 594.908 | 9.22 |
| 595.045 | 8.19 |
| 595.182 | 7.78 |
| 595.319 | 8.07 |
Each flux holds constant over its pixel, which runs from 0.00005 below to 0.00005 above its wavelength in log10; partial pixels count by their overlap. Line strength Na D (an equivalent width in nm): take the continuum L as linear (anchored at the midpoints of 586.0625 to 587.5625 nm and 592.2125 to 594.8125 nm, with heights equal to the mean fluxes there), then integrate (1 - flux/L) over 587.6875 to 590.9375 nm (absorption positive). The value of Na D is 0.137 nm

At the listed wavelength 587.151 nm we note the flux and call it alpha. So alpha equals 8.49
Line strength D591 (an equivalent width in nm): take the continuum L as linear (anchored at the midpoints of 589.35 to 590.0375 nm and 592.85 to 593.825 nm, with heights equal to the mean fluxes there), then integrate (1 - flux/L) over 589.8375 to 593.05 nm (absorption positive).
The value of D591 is -0.30 nm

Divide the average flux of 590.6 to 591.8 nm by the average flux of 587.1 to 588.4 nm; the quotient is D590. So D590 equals 0.9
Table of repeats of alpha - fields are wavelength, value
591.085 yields 8.64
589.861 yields 8.02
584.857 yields 9.9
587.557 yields 9.23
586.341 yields 8.45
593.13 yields 7.64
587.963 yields 9.14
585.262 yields 8.42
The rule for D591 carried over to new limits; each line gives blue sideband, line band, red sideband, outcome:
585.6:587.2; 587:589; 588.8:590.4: -0.251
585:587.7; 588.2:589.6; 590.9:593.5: 0.143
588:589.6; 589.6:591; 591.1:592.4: -0.060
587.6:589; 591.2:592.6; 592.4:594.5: 0.056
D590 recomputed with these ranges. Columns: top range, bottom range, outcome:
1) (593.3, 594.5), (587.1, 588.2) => 0.87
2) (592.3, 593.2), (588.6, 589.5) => 1.26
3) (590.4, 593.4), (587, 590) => 1.01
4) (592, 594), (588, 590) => 1.08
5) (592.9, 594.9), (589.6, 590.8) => 1.00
